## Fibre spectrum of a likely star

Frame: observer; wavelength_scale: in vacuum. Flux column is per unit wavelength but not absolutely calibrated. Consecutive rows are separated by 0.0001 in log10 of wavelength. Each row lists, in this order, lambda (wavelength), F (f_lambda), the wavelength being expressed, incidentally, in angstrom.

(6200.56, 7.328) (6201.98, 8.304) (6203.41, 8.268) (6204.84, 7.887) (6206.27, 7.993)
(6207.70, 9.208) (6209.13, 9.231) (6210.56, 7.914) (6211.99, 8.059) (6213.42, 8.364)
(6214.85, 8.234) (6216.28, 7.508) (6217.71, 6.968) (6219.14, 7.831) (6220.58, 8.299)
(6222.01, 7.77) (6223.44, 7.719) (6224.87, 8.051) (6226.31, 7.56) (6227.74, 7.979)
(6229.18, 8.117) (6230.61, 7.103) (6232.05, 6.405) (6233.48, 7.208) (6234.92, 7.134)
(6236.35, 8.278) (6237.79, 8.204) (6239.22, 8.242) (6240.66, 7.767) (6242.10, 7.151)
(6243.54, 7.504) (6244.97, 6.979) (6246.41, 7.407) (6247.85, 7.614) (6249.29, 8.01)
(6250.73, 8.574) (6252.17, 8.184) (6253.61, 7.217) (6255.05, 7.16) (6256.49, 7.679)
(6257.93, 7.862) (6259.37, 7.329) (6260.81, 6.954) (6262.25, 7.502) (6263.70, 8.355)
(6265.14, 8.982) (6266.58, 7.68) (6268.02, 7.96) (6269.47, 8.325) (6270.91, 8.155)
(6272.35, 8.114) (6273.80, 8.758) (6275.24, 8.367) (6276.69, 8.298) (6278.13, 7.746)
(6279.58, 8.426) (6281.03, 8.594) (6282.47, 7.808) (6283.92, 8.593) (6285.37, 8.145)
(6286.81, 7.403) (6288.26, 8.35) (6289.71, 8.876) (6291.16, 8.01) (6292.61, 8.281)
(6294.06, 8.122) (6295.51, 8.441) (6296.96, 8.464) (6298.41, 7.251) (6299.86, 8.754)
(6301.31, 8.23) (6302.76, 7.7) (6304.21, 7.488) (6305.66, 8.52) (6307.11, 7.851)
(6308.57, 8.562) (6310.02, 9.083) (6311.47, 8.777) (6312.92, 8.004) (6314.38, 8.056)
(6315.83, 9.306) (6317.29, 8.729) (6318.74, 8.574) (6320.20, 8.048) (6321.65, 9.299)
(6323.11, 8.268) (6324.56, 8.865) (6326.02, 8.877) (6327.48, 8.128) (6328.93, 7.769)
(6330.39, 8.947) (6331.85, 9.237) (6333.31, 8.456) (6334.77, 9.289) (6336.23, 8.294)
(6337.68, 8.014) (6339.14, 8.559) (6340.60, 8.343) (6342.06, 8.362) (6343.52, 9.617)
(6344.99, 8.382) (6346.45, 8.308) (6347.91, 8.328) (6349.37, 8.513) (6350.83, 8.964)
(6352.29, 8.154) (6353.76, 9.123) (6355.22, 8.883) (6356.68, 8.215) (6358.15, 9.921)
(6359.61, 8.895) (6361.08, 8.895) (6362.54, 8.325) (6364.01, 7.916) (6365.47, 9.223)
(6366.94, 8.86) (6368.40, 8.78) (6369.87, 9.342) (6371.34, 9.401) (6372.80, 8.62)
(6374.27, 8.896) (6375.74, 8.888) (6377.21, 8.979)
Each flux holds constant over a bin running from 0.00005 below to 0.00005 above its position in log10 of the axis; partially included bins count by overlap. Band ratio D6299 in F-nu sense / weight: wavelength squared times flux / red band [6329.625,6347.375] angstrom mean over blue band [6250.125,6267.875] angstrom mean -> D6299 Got 1.14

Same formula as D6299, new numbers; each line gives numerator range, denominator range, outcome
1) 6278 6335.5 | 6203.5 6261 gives 1.10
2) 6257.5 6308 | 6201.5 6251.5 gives 1.05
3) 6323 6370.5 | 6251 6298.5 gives 1.10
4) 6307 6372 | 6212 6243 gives 1.16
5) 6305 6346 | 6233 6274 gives 1.13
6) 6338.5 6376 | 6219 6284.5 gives 1.15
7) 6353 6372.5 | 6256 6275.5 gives 1.15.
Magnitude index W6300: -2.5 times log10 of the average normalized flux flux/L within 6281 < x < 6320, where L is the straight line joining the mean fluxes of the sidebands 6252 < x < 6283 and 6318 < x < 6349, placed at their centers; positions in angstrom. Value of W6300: 0.00 mag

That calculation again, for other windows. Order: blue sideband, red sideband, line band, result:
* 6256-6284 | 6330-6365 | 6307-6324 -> -0.02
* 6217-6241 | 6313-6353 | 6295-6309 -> 0.03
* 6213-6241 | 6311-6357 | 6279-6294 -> 0.00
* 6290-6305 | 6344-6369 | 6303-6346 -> -0.02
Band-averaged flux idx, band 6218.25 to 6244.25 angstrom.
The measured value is 7.68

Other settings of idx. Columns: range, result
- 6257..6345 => 8.32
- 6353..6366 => 8.81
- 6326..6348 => 8.55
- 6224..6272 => 7.72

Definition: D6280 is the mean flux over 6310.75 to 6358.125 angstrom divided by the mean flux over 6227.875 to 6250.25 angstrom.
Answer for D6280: 1.1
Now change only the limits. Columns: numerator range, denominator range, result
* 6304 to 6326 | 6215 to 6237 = 1.12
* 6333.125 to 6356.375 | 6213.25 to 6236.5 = 1.12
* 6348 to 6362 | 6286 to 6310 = 1.08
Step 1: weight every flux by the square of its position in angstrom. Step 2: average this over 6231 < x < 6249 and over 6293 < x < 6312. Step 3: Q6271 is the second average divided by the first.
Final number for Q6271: 1.1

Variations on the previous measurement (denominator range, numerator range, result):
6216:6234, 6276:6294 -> 1.10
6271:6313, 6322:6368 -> 1.07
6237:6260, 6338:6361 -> 1.17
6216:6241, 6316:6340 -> 1.16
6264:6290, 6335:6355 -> 1.06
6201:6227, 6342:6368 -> 1.13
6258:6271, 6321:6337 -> 1.12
